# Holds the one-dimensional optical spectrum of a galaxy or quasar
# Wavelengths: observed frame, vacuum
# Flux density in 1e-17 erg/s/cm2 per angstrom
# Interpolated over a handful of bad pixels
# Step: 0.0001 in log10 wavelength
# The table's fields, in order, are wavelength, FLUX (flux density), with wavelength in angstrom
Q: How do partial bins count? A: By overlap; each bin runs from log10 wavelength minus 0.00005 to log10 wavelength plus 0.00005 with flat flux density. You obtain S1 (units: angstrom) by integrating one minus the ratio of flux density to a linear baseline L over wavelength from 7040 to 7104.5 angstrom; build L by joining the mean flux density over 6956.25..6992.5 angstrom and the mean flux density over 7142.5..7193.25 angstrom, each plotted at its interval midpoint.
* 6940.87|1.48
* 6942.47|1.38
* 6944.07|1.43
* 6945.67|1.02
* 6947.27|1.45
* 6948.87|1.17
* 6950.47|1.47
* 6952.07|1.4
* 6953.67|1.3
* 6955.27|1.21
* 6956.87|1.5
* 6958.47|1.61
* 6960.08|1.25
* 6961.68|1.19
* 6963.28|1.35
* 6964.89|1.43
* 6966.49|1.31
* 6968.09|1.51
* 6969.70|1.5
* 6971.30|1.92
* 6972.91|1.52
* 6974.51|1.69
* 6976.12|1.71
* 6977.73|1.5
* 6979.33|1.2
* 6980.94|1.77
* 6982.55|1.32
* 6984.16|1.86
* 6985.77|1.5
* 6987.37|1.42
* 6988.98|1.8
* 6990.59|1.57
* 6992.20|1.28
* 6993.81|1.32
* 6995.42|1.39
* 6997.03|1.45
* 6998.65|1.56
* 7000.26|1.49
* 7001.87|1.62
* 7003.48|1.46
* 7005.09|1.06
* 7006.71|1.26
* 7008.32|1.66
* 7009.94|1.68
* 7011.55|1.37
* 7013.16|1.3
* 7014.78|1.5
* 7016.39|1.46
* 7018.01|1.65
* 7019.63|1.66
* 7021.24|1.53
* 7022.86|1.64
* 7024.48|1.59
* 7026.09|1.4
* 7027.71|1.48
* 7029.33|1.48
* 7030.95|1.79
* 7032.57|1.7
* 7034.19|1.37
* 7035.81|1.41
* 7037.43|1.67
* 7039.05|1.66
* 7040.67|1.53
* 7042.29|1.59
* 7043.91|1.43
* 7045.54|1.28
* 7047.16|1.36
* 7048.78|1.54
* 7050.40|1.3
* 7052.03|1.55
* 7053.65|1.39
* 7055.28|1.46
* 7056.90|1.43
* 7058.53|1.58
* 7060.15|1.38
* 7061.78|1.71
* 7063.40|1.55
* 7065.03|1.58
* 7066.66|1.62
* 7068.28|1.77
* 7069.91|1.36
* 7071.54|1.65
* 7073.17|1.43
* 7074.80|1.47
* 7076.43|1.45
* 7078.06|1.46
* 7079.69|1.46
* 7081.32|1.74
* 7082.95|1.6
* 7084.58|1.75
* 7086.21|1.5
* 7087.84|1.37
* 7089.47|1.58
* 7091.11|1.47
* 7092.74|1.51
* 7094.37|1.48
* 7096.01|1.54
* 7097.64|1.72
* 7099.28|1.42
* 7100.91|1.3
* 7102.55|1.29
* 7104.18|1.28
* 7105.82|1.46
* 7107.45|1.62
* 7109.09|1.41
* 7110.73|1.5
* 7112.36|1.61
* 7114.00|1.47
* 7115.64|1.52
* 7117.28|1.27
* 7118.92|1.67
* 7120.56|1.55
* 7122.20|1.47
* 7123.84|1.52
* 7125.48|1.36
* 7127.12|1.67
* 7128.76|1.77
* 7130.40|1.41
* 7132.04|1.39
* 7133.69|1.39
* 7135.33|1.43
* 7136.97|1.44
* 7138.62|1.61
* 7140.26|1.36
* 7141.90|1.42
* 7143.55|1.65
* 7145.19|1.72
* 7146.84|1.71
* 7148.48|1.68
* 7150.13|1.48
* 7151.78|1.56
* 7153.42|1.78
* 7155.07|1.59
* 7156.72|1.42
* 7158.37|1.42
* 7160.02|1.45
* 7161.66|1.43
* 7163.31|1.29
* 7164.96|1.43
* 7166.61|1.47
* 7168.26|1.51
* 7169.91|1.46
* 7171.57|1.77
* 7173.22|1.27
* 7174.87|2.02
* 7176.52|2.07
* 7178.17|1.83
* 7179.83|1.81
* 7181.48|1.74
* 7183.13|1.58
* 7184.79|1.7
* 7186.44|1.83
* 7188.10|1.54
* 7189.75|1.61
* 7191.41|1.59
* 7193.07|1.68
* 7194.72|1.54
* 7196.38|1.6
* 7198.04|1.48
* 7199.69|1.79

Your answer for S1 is 2.7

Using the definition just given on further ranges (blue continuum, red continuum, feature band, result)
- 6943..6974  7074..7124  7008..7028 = -1.2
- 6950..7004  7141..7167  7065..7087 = -0.7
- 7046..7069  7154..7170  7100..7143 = 0.1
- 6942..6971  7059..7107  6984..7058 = -2.6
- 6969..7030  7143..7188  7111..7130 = 0.7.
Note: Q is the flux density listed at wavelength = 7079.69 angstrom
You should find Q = 1.46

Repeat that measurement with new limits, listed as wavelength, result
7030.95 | 1.79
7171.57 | 1.77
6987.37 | 1.42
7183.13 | 1.58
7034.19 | 1.37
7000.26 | 1.49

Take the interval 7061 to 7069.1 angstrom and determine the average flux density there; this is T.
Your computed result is 1.65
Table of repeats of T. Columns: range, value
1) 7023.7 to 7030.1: 1.49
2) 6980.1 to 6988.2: 1.57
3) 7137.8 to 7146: 1.55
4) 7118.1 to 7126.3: 1.51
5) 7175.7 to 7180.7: 1.9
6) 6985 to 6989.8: 1.58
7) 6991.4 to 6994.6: 1.3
